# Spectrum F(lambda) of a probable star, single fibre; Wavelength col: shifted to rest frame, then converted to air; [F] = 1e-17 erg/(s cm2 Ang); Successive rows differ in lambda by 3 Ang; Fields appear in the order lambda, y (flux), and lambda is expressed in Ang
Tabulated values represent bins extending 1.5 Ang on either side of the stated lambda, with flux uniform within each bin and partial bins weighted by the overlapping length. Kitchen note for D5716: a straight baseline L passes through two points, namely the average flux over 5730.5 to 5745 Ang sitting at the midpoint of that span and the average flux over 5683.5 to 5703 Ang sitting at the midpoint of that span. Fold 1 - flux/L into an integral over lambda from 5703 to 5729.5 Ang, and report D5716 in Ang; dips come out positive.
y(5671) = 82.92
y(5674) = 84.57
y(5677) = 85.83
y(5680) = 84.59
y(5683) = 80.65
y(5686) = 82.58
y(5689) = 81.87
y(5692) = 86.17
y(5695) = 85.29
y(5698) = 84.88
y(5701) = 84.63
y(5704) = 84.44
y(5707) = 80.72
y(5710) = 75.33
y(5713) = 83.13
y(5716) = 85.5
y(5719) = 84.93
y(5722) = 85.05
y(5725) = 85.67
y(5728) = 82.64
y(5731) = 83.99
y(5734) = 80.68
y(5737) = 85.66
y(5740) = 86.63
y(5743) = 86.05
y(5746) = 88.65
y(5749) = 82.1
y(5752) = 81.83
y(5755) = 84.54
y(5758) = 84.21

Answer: 0.44 Ang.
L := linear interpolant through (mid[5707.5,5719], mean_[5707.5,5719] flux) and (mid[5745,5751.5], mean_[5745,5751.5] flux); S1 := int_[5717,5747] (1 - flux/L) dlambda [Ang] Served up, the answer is -0.6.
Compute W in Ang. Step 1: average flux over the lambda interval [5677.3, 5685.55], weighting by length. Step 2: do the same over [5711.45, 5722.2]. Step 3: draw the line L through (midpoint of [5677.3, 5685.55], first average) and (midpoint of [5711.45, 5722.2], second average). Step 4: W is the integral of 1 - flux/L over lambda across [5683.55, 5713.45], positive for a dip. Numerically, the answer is 0.3 Ang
